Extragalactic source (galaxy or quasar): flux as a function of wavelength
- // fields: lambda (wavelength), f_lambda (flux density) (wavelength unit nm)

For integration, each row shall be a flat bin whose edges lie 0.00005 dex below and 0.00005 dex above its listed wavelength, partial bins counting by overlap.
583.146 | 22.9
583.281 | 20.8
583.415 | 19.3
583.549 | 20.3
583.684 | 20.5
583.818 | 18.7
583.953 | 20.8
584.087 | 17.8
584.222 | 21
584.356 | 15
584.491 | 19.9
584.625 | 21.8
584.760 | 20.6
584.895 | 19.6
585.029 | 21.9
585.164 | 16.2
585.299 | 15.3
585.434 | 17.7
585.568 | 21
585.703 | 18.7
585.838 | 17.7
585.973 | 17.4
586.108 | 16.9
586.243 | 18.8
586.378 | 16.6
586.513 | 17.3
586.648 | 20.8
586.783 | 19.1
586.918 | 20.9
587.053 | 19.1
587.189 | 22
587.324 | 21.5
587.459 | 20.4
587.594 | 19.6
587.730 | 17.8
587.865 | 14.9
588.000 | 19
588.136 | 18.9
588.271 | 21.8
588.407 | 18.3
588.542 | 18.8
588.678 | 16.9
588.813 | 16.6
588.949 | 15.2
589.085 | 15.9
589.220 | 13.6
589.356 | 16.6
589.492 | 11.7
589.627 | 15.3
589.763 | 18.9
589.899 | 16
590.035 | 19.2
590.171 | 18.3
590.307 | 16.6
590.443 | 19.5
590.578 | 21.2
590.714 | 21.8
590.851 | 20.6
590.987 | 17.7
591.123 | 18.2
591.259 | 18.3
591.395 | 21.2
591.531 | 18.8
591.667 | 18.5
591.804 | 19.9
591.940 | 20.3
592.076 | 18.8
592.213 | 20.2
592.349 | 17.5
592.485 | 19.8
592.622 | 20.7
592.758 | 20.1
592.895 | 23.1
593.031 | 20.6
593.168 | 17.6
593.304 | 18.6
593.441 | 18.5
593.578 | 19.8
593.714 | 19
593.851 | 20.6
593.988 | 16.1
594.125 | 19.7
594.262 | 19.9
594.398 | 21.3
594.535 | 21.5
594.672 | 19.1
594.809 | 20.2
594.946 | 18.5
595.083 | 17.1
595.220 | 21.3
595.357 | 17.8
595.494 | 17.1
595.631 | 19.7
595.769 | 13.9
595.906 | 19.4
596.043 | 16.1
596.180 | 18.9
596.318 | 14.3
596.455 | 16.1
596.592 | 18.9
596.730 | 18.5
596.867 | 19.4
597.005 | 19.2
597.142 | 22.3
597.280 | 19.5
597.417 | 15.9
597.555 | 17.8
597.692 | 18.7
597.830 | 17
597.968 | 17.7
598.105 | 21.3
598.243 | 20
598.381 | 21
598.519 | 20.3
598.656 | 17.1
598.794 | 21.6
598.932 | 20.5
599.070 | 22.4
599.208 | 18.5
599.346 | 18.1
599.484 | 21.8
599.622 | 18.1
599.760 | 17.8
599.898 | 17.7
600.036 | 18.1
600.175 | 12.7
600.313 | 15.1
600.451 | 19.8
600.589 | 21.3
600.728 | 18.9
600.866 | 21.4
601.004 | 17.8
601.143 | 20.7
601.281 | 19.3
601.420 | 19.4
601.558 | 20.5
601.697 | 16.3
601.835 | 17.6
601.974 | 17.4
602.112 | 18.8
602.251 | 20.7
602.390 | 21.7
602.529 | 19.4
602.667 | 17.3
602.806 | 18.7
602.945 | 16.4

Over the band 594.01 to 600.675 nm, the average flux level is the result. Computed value 18.7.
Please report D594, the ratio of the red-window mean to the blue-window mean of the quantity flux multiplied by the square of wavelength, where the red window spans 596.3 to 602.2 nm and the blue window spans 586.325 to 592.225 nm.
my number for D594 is 1.05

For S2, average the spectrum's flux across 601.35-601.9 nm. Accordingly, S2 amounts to 18.5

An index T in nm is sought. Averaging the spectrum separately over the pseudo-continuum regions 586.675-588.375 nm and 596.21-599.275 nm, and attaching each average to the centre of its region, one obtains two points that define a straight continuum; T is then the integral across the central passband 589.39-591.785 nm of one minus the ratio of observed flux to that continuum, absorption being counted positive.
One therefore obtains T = 0.13 nm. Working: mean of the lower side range 19.6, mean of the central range 18.3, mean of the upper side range 19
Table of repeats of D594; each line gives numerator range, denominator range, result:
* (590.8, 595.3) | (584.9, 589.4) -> 1.09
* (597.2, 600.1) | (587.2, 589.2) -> 1.08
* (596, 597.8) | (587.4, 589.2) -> 1.04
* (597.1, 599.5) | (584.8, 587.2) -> 1.09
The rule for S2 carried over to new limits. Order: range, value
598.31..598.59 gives 20.6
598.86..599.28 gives 20.4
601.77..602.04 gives 17.5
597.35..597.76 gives 17.5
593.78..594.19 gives 18.8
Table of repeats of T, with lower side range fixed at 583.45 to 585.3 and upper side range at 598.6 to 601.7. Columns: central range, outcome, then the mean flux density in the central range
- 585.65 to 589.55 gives 0.25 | 18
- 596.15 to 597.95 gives 0.08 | 18.2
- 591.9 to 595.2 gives -0.07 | 19.5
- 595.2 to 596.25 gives 0.07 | 17.9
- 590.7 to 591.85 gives -0.01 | 19.3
